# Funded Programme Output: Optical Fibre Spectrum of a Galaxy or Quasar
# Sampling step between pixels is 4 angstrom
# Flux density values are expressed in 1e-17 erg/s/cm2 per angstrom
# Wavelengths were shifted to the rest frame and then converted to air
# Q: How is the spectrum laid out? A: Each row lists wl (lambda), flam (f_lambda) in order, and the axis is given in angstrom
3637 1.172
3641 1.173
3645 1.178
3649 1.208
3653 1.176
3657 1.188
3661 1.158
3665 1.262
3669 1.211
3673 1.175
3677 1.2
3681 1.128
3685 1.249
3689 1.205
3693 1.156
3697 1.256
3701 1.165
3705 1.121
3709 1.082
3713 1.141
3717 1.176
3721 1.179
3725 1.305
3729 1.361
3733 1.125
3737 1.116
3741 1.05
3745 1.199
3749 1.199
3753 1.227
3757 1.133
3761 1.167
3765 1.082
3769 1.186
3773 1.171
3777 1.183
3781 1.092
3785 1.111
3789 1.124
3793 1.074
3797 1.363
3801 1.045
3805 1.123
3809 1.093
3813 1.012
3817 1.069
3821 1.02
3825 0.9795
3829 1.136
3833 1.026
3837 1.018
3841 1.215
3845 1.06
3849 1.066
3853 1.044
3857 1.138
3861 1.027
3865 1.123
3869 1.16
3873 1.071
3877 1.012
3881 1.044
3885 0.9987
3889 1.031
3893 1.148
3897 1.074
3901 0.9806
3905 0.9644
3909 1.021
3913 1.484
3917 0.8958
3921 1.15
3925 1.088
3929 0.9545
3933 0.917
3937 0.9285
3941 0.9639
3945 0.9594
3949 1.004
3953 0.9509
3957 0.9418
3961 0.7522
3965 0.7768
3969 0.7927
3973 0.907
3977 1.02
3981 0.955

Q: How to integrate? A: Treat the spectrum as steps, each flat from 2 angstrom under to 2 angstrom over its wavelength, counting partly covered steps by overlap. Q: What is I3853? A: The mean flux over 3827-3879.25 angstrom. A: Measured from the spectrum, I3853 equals 1.08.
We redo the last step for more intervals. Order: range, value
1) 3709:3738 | 1.2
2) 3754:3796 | 1.14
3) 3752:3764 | 1.16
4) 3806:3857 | 1.07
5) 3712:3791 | 1.17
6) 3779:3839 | 1.09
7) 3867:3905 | 1.05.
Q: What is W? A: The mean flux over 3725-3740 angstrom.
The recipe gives 1.2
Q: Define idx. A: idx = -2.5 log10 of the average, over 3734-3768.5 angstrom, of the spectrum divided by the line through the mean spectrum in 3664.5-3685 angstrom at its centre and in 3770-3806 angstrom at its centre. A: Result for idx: 0.01 mag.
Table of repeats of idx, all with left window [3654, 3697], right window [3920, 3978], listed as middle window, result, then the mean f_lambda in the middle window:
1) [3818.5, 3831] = 0.008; 1.05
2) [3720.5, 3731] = -0.132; 1.3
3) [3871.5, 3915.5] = -0.090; 1.07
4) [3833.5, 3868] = -0.059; 1.09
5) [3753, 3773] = -0.039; 1.15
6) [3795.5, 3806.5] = -0.091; 1.17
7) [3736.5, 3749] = -0.003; 1.13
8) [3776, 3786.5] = -0.028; 1.12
